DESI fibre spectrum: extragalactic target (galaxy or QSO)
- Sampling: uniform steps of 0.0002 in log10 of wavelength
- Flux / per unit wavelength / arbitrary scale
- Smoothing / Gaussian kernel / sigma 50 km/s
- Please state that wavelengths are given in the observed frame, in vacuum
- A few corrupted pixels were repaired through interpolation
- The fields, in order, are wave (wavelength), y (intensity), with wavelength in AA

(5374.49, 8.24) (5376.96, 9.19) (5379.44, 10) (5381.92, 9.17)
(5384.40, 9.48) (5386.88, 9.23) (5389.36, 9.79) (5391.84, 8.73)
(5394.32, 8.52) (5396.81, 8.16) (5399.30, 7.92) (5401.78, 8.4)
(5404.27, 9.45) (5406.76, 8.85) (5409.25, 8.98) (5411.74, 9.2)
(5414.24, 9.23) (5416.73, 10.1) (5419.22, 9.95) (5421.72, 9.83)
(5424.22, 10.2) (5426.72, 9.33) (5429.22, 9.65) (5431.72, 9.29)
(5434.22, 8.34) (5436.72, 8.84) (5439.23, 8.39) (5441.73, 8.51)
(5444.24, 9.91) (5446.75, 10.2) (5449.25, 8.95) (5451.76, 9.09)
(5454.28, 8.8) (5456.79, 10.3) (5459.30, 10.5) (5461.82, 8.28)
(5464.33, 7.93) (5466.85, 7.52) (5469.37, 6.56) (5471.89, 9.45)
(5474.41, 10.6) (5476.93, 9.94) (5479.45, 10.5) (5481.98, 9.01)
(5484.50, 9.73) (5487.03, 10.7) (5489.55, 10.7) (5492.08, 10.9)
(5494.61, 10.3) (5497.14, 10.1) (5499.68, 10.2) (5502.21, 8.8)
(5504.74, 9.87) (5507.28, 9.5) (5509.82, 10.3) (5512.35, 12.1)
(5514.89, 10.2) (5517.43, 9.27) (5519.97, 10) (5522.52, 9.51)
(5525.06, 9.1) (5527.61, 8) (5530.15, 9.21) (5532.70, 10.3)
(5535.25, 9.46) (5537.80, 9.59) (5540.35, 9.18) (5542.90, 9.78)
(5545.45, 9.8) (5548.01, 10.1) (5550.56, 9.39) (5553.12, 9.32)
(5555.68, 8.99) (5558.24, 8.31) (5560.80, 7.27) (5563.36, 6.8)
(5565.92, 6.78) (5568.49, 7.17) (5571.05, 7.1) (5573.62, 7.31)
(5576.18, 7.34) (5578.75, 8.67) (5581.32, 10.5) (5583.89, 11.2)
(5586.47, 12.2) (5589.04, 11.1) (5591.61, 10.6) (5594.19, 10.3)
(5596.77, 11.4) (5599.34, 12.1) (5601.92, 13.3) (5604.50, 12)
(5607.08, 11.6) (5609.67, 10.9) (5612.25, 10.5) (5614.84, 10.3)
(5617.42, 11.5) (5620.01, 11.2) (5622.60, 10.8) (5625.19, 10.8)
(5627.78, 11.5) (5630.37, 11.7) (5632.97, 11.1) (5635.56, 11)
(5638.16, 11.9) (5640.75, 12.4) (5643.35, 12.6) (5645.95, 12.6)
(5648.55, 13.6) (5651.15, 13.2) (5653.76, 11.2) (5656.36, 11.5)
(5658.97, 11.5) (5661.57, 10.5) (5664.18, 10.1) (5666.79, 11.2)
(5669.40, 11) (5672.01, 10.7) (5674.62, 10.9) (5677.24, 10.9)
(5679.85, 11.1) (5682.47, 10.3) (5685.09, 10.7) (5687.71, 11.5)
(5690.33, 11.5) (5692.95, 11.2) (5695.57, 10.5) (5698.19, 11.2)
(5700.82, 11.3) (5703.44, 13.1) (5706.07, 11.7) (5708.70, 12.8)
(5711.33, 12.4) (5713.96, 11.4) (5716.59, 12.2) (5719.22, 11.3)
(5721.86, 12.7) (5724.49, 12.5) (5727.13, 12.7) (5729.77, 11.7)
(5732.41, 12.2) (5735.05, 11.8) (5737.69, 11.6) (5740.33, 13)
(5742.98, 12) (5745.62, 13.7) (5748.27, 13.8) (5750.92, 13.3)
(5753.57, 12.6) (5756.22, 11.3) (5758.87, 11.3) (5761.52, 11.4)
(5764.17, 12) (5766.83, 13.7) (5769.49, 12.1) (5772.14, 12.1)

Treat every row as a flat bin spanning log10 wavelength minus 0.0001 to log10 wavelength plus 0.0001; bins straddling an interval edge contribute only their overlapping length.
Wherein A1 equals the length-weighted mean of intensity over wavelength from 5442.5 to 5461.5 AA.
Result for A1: 9.58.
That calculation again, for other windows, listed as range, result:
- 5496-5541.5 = 9.7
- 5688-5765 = 12.1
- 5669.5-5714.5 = 11.4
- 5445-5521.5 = 9.68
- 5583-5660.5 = 11.6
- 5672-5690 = 10.9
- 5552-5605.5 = 9.5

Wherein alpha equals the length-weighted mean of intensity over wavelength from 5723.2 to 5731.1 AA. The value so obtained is 12.3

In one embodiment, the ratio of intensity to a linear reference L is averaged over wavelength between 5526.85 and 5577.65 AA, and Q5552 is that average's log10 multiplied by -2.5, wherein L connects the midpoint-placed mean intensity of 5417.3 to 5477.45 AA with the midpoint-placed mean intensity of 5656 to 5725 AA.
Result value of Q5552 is 0.18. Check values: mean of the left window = 9.18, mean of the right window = 11.4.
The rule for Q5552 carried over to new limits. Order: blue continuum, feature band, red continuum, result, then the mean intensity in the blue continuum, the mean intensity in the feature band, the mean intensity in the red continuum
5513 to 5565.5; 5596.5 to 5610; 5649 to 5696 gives -0.18 mag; 9.17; 12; 11.1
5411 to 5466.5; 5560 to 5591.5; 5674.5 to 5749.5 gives 0.21 mag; 9.28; 8.72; 11.9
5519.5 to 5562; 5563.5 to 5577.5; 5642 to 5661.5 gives 0.37 mag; 9.24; 7.12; 12.2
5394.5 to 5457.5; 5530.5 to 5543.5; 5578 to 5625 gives 0.09 mag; 9.17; 9.62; 11.1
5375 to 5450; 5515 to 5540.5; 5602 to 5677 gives 0.10 mag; 9.19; 9.41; 11.4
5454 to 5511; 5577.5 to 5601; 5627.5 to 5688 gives -0.02 mag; 9.6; 10.9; 11.4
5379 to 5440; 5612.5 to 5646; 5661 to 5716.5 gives -0.06 mag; 9.16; 11.4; 11.3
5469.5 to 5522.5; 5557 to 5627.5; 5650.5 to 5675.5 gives 0.07 mag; 10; 9.99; 11.1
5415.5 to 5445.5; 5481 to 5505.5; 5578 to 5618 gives 0.00 mag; 9.36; 10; 11.2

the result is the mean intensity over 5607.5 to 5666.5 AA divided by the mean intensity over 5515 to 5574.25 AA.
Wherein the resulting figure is 1.30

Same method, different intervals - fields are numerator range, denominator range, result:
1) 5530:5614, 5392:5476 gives 1.07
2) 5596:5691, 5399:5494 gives 1.22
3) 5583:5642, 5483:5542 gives 1.15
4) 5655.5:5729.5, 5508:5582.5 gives 1.27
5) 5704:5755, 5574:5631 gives 1.14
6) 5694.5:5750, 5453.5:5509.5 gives 1.27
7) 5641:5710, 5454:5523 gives 1.18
